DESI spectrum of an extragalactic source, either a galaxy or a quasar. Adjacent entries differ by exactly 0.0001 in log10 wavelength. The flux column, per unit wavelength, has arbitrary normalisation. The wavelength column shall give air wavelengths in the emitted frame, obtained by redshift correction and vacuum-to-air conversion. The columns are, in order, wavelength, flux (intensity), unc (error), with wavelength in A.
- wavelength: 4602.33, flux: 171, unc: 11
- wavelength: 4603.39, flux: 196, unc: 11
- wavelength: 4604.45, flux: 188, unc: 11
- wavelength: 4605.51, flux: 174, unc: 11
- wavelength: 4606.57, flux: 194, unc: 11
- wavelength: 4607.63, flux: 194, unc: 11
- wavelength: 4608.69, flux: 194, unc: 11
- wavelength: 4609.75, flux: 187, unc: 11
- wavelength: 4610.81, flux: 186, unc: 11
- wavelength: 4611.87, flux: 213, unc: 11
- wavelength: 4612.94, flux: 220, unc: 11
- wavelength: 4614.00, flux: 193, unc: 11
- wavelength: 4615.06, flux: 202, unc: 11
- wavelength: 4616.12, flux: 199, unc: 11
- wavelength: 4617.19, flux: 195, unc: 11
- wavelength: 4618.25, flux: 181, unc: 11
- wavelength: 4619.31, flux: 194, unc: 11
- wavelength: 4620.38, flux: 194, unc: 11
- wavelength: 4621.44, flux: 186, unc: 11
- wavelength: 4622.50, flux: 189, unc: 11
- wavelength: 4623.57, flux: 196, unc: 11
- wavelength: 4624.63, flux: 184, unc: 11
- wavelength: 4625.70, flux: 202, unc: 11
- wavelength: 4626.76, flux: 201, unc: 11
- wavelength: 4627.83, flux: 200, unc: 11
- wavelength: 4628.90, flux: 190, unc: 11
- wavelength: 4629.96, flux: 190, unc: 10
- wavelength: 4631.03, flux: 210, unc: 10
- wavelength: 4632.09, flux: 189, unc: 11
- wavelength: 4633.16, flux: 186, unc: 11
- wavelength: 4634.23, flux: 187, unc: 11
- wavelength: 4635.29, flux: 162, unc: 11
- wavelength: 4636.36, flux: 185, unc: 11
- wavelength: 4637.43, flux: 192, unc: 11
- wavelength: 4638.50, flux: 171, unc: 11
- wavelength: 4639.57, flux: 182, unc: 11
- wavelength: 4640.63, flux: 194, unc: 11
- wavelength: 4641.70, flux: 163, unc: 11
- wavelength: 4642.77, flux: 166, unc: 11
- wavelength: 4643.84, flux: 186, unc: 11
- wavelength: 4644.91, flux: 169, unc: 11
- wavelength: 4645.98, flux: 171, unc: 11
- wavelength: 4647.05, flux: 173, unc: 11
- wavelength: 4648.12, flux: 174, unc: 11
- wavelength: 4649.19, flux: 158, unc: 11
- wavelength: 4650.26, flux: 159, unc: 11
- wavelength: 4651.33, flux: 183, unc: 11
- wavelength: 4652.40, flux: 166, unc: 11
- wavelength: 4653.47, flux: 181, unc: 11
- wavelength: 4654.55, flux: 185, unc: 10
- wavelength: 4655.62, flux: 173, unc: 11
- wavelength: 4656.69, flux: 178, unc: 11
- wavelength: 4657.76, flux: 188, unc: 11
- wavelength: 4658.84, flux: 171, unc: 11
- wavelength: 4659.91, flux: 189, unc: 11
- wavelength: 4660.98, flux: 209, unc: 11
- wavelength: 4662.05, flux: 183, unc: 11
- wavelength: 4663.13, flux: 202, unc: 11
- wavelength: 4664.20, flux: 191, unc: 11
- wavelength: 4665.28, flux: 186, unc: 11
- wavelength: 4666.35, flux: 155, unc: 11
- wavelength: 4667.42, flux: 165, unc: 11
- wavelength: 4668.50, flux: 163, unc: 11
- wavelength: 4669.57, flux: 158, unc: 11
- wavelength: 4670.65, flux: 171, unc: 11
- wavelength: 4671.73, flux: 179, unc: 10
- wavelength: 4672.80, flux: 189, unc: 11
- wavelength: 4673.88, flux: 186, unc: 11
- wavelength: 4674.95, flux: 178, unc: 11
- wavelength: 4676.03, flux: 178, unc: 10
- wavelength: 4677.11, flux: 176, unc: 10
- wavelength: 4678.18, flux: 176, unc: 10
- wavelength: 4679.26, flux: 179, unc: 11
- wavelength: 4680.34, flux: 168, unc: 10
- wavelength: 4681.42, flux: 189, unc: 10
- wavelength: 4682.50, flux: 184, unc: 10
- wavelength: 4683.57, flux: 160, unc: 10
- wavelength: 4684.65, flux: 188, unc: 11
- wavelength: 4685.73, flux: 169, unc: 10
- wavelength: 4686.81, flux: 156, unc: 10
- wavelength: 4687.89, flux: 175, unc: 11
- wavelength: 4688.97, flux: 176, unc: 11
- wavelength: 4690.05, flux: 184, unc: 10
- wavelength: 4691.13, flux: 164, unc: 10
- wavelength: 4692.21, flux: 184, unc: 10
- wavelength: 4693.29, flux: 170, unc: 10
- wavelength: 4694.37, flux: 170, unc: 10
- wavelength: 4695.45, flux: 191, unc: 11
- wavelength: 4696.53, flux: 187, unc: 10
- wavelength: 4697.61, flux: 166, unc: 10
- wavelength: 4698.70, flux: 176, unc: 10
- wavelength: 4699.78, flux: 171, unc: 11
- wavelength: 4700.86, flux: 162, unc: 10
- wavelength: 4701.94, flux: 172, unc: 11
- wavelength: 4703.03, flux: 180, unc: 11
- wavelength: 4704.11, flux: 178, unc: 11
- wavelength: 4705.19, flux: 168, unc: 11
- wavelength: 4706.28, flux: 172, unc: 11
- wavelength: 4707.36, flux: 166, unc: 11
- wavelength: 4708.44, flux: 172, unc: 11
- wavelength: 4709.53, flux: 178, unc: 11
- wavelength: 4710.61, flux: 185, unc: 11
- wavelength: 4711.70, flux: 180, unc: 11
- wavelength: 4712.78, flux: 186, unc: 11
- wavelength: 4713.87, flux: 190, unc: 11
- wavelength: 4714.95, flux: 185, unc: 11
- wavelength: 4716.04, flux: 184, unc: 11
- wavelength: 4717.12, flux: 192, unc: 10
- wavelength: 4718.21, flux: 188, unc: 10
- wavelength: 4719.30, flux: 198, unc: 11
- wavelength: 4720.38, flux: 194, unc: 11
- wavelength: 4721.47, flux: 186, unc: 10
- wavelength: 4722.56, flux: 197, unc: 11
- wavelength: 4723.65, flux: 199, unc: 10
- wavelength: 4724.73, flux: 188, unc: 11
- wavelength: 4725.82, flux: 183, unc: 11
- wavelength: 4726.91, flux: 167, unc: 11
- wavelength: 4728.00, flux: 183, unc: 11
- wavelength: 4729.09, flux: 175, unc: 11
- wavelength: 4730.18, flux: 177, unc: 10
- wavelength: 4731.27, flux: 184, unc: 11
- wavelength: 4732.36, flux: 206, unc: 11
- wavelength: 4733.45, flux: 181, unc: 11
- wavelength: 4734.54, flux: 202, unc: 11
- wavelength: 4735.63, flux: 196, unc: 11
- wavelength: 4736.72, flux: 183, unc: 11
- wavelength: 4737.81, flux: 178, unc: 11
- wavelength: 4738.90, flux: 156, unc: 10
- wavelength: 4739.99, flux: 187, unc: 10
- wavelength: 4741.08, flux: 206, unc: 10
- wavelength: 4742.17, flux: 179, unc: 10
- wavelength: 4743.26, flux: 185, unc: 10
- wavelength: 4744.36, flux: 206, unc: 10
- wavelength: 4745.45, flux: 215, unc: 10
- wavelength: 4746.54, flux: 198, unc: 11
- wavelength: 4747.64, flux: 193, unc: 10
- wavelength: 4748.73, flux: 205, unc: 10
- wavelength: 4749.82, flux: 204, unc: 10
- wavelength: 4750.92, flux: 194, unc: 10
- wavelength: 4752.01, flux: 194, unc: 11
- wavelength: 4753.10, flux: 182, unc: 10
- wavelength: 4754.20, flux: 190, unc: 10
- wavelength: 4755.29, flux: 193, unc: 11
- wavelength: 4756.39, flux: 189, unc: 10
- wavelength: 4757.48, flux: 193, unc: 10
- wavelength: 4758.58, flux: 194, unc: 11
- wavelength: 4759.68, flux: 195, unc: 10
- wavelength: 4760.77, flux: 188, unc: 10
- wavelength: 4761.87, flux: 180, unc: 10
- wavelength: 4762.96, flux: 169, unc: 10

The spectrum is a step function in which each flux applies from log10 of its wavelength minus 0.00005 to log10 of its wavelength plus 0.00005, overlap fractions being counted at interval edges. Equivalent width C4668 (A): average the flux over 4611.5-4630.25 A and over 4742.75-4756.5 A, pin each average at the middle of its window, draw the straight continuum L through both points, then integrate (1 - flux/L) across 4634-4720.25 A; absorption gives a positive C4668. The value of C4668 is 8.2 A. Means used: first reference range 196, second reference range 196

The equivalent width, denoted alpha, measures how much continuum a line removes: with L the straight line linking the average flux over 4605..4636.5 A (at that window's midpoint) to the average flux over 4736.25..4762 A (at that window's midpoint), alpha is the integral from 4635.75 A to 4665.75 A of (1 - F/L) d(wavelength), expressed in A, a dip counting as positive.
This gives 2.0 A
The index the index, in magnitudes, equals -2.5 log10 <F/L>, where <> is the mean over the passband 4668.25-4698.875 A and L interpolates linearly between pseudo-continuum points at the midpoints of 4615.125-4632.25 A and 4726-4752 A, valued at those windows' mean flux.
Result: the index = 0.10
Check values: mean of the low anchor 194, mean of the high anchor 190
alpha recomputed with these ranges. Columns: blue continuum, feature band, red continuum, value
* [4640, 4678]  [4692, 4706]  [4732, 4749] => 0.7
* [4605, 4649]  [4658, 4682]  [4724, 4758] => 1.2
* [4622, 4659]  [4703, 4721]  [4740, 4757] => 0.8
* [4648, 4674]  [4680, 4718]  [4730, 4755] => 1.5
